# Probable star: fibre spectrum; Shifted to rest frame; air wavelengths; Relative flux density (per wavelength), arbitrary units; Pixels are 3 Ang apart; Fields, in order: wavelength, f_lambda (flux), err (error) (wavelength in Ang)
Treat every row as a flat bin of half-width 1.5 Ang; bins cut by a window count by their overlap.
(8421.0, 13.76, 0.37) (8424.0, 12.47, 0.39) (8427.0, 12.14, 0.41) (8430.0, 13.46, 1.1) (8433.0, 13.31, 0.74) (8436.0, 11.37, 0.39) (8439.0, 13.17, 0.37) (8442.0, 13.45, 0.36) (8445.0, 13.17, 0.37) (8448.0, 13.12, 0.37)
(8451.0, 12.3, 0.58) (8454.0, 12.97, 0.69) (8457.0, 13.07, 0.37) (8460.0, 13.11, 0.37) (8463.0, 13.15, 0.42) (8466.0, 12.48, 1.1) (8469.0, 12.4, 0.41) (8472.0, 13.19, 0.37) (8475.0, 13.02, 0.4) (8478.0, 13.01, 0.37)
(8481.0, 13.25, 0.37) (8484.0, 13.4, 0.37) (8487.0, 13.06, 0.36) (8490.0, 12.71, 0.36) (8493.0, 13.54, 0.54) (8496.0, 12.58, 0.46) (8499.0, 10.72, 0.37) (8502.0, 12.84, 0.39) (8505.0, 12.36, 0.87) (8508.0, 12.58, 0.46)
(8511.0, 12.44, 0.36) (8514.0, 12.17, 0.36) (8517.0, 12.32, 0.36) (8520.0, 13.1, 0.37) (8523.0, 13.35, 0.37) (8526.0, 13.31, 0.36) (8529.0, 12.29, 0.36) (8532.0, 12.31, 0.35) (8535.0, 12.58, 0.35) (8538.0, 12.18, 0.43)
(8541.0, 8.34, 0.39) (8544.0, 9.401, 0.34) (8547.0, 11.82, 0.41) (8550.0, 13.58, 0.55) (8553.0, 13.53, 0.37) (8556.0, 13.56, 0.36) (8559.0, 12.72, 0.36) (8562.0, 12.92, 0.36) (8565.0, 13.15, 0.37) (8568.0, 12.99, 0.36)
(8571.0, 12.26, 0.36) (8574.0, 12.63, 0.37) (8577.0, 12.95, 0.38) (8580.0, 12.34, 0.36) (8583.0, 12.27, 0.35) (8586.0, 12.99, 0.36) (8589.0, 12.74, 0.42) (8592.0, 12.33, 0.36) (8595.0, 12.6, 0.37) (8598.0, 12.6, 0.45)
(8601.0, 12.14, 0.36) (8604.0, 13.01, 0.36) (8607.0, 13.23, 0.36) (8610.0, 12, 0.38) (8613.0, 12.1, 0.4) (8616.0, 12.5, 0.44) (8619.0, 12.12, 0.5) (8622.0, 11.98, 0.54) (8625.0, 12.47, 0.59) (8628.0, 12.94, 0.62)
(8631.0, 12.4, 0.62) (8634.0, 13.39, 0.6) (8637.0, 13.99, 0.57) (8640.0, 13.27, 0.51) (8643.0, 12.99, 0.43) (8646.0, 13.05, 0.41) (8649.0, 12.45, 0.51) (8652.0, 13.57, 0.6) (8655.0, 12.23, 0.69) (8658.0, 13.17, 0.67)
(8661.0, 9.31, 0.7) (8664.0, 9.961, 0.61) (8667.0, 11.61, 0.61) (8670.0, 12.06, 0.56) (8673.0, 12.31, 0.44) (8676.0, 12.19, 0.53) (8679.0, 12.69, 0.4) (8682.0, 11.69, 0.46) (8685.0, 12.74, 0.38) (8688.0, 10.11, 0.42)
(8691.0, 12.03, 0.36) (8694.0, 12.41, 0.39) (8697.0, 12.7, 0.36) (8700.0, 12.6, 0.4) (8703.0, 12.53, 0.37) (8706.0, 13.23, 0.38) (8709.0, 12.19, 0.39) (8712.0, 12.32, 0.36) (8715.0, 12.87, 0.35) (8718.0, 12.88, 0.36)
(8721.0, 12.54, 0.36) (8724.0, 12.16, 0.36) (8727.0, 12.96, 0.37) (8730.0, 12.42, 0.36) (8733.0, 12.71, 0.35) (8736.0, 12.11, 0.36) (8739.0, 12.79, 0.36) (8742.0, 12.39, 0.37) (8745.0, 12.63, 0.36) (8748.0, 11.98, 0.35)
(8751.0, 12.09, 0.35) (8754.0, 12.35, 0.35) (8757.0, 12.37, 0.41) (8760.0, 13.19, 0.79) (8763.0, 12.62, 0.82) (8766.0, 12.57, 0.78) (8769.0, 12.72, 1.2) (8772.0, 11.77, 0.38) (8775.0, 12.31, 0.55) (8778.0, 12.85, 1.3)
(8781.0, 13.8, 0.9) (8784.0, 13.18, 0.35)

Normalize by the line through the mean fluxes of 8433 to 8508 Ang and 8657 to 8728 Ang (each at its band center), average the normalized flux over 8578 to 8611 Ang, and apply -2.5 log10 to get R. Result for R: -0.01 mag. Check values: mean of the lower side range 12.8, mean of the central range 12.6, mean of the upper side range 12.1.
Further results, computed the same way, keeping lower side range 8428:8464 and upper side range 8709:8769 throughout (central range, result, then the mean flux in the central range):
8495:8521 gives 0.046 mag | 12.3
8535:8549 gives 0.188 mag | 10.8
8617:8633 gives 0.024 mag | 12.4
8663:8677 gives 0.086 mag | 11.7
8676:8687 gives 0.032 mag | 12.2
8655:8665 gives 0.144 mag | 11.1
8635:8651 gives -0.043 mag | 13.2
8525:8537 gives 0.022 mag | 12.6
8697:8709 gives -0.011 mag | 12.7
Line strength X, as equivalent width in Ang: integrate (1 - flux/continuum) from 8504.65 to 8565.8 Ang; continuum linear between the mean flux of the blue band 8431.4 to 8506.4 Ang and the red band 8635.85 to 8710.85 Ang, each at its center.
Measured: 1.3 Ang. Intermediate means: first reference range 12.8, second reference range 12.3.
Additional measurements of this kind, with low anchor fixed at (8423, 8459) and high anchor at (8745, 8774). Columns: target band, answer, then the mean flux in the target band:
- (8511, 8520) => 0.2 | 12.4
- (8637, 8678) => 1.0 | 12.2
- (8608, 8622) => 0.5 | 12.2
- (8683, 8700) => 0.6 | 12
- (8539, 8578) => 1.2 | 12.3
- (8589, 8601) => 0.1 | 12.5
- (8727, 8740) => -0.1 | 12.5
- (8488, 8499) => 0.1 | 12.6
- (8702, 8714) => -0.1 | 12.6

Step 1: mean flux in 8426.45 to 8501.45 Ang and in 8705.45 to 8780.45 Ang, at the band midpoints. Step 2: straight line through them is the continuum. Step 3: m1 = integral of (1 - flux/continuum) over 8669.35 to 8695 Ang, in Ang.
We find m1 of 1.2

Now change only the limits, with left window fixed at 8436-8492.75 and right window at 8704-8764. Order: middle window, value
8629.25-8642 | -0.6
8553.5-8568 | -0.3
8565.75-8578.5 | 0.1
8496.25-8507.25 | 0.7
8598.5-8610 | 0.1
